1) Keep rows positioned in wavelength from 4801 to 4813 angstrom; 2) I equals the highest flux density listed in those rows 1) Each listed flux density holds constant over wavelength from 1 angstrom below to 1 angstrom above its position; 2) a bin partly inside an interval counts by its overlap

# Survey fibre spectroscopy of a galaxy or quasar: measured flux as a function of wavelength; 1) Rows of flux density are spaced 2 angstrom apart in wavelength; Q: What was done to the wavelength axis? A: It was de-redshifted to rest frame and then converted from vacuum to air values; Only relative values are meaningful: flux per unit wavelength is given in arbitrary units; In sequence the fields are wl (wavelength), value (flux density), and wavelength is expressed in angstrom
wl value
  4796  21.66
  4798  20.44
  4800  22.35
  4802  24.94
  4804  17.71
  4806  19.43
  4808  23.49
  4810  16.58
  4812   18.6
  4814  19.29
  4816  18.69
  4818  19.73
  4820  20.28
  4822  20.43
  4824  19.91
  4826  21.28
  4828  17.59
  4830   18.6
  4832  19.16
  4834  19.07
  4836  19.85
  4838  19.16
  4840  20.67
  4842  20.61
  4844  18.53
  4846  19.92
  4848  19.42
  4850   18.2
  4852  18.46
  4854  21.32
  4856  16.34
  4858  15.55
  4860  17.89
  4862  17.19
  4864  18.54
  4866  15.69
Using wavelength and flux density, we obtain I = 24.94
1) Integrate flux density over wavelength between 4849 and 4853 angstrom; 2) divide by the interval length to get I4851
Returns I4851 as 18.3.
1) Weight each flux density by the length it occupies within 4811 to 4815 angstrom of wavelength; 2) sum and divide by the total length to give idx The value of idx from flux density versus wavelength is 18.9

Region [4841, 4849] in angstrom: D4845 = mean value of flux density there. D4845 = 19.6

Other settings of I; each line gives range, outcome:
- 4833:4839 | 19.85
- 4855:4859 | 16.34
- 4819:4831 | 21.28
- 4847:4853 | 19.42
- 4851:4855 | 21.32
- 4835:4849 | 20.67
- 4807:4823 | 23.49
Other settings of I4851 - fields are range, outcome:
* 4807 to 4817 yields 19.3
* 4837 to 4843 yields 20.1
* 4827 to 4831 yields 18.1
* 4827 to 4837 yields 18.9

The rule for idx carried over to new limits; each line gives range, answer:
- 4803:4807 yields 18.6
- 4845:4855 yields 19.5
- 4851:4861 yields 17.9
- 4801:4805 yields 21.3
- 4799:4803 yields 23.6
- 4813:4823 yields 19.7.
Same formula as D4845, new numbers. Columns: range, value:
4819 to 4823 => 20.4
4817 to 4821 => 20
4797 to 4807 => 21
